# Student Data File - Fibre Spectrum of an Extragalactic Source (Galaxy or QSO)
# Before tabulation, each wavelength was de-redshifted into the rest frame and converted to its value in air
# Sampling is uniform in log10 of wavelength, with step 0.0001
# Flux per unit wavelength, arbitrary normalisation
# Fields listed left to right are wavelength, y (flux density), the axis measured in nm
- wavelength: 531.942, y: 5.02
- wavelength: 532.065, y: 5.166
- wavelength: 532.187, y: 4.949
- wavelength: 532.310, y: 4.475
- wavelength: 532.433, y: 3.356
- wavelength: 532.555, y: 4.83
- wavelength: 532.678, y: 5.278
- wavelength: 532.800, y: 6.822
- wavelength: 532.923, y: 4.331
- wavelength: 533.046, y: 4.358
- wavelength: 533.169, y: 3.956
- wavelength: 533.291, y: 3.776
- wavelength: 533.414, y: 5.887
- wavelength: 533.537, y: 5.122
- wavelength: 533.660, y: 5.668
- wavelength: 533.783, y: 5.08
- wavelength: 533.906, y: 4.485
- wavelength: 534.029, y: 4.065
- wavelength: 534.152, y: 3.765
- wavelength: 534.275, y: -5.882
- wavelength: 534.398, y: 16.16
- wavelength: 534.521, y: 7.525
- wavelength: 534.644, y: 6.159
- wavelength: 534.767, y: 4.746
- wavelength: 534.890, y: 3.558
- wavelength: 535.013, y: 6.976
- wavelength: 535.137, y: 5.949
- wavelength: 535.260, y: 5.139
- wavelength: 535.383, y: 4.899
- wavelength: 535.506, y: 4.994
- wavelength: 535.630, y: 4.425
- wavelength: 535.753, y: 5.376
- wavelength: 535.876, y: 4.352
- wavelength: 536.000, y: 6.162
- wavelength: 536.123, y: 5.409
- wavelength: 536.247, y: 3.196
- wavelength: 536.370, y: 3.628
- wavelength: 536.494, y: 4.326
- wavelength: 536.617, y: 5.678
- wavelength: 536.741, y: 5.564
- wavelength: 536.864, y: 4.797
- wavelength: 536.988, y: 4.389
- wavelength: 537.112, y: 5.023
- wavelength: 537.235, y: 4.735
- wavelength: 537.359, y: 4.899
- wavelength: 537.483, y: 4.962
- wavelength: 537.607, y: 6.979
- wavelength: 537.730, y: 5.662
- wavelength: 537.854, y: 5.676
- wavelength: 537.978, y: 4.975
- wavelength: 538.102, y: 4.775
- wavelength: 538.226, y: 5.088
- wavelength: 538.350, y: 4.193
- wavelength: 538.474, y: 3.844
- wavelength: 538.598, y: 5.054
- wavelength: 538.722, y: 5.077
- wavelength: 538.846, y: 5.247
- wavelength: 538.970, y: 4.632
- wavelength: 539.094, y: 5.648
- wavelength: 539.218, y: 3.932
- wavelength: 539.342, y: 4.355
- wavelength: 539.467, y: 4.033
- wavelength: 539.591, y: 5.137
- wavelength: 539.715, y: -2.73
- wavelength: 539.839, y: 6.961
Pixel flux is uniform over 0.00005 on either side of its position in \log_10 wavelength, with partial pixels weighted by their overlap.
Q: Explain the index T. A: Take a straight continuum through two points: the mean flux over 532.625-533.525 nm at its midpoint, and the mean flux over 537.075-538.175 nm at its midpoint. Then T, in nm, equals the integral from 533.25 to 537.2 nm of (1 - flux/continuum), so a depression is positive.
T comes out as 0.07 nm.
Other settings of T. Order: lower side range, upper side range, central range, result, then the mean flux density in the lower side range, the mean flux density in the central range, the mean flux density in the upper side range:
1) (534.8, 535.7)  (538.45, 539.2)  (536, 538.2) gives 0.00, 5.12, 5.02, 4.92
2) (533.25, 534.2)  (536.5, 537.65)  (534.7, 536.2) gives -0.06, 4.76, 5.15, 5.15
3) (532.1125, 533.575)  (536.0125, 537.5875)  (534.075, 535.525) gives -0.16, 4.76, 5.33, 4.82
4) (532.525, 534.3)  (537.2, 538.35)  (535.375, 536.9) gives 0.02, 4.29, 4.83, 5.26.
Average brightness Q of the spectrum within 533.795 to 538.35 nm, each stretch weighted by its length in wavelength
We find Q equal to 5.06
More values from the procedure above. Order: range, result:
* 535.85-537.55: 4.81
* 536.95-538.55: 5.02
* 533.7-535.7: 5.13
